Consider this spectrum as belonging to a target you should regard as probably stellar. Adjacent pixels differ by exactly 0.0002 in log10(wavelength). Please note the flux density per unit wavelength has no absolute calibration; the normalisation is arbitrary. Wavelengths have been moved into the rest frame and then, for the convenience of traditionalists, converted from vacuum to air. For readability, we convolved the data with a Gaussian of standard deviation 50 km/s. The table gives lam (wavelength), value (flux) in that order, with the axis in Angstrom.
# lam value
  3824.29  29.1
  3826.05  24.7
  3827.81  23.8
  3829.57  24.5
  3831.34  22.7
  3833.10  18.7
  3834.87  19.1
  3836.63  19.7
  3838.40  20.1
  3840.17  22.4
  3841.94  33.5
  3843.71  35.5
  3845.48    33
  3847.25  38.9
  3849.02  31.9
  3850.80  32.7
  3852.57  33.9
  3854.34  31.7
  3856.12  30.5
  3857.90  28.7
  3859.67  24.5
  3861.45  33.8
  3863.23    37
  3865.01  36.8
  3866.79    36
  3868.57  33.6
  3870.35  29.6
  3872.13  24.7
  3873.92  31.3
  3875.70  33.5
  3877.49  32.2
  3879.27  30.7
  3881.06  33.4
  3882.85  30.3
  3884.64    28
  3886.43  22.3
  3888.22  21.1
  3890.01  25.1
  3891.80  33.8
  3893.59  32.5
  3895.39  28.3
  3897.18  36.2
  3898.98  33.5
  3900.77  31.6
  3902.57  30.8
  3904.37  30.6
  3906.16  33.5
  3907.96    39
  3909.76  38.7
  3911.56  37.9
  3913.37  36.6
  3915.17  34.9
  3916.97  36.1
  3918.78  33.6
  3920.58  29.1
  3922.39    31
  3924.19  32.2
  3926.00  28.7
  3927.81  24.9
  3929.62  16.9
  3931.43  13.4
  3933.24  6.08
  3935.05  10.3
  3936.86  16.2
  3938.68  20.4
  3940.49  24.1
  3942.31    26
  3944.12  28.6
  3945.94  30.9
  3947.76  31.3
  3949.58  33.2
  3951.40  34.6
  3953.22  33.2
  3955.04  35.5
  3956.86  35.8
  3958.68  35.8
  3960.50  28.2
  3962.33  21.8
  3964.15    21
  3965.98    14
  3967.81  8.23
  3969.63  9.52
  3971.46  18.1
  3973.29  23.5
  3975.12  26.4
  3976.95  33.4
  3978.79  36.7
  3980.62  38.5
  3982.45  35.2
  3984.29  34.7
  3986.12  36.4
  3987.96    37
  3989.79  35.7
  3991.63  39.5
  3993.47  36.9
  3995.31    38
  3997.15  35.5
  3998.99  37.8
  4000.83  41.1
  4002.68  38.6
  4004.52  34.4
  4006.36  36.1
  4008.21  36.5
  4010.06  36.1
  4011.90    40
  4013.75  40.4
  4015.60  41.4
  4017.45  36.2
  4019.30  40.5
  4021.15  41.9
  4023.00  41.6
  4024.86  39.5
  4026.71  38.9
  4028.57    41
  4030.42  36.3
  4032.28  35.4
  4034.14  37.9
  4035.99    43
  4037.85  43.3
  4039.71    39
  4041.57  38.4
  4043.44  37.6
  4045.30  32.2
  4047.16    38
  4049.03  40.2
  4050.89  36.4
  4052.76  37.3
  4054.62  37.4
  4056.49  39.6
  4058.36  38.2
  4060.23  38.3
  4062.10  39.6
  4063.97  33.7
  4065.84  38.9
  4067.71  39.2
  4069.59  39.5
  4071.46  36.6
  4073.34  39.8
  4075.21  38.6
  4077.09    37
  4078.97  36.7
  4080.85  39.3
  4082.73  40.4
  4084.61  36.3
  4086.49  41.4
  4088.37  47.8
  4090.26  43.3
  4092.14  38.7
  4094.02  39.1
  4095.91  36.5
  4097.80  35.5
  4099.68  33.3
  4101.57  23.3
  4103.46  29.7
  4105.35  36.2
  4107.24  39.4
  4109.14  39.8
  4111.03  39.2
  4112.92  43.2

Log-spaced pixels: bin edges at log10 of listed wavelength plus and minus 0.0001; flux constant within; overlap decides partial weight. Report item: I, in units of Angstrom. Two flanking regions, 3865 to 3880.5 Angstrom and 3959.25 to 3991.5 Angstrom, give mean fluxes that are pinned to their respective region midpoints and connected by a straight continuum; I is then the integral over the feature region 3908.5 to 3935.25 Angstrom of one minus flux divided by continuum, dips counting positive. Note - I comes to 1.7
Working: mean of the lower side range 31.8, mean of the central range 27.9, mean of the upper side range 27.4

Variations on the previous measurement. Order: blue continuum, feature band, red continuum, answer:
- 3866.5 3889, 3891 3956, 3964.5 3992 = -0.7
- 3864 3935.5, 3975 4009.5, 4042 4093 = -1.8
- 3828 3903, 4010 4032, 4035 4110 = -2.2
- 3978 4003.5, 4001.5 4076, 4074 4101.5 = -1.3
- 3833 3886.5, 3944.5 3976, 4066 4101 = 7.4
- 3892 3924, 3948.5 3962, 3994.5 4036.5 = 1.0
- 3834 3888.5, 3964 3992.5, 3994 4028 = 6.7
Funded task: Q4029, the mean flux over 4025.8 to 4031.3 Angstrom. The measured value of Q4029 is 38.8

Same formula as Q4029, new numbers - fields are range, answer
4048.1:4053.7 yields 38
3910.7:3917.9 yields 36.3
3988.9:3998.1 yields 37.1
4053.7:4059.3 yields 38.4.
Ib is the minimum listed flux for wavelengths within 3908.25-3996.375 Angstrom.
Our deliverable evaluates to 6.08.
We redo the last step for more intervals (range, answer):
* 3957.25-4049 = 8.23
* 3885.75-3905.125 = 21.1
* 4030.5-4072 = 32.2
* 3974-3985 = 26.4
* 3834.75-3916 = 19.1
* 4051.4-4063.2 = 37.3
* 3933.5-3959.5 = 10.3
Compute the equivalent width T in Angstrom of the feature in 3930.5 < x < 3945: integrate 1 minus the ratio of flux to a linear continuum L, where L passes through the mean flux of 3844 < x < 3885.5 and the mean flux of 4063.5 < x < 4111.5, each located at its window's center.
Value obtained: 6.8 Angstrom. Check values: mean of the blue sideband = 32.1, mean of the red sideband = 37.7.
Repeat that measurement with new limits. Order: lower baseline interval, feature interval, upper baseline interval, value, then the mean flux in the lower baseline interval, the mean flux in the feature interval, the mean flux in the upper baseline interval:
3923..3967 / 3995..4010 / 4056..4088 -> -2.9 Angstrom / 25.1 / 37.1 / 38.6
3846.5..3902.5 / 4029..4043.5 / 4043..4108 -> -1.1 Angstrom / 31.2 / 39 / 37.6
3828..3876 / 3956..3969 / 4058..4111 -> 4.0 Angstrom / 29.4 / 23.2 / 37.7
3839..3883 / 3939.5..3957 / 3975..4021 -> 2.1 Angstrom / 32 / 31.1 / 37.2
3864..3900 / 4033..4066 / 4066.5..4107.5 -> -1.7 Angstrom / 30.7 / 38.2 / 37.6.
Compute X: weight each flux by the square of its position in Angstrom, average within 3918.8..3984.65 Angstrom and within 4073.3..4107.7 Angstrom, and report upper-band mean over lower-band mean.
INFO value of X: 1.55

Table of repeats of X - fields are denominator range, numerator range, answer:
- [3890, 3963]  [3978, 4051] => 1.36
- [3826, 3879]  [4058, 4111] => 1.44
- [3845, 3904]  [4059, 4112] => 1.34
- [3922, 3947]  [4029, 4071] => 1.84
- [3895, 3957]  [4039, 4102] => 1.40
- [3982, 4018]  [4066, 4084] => 1.07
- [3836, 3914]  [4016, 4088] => 1.35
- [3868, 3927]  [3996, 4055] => 1.30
